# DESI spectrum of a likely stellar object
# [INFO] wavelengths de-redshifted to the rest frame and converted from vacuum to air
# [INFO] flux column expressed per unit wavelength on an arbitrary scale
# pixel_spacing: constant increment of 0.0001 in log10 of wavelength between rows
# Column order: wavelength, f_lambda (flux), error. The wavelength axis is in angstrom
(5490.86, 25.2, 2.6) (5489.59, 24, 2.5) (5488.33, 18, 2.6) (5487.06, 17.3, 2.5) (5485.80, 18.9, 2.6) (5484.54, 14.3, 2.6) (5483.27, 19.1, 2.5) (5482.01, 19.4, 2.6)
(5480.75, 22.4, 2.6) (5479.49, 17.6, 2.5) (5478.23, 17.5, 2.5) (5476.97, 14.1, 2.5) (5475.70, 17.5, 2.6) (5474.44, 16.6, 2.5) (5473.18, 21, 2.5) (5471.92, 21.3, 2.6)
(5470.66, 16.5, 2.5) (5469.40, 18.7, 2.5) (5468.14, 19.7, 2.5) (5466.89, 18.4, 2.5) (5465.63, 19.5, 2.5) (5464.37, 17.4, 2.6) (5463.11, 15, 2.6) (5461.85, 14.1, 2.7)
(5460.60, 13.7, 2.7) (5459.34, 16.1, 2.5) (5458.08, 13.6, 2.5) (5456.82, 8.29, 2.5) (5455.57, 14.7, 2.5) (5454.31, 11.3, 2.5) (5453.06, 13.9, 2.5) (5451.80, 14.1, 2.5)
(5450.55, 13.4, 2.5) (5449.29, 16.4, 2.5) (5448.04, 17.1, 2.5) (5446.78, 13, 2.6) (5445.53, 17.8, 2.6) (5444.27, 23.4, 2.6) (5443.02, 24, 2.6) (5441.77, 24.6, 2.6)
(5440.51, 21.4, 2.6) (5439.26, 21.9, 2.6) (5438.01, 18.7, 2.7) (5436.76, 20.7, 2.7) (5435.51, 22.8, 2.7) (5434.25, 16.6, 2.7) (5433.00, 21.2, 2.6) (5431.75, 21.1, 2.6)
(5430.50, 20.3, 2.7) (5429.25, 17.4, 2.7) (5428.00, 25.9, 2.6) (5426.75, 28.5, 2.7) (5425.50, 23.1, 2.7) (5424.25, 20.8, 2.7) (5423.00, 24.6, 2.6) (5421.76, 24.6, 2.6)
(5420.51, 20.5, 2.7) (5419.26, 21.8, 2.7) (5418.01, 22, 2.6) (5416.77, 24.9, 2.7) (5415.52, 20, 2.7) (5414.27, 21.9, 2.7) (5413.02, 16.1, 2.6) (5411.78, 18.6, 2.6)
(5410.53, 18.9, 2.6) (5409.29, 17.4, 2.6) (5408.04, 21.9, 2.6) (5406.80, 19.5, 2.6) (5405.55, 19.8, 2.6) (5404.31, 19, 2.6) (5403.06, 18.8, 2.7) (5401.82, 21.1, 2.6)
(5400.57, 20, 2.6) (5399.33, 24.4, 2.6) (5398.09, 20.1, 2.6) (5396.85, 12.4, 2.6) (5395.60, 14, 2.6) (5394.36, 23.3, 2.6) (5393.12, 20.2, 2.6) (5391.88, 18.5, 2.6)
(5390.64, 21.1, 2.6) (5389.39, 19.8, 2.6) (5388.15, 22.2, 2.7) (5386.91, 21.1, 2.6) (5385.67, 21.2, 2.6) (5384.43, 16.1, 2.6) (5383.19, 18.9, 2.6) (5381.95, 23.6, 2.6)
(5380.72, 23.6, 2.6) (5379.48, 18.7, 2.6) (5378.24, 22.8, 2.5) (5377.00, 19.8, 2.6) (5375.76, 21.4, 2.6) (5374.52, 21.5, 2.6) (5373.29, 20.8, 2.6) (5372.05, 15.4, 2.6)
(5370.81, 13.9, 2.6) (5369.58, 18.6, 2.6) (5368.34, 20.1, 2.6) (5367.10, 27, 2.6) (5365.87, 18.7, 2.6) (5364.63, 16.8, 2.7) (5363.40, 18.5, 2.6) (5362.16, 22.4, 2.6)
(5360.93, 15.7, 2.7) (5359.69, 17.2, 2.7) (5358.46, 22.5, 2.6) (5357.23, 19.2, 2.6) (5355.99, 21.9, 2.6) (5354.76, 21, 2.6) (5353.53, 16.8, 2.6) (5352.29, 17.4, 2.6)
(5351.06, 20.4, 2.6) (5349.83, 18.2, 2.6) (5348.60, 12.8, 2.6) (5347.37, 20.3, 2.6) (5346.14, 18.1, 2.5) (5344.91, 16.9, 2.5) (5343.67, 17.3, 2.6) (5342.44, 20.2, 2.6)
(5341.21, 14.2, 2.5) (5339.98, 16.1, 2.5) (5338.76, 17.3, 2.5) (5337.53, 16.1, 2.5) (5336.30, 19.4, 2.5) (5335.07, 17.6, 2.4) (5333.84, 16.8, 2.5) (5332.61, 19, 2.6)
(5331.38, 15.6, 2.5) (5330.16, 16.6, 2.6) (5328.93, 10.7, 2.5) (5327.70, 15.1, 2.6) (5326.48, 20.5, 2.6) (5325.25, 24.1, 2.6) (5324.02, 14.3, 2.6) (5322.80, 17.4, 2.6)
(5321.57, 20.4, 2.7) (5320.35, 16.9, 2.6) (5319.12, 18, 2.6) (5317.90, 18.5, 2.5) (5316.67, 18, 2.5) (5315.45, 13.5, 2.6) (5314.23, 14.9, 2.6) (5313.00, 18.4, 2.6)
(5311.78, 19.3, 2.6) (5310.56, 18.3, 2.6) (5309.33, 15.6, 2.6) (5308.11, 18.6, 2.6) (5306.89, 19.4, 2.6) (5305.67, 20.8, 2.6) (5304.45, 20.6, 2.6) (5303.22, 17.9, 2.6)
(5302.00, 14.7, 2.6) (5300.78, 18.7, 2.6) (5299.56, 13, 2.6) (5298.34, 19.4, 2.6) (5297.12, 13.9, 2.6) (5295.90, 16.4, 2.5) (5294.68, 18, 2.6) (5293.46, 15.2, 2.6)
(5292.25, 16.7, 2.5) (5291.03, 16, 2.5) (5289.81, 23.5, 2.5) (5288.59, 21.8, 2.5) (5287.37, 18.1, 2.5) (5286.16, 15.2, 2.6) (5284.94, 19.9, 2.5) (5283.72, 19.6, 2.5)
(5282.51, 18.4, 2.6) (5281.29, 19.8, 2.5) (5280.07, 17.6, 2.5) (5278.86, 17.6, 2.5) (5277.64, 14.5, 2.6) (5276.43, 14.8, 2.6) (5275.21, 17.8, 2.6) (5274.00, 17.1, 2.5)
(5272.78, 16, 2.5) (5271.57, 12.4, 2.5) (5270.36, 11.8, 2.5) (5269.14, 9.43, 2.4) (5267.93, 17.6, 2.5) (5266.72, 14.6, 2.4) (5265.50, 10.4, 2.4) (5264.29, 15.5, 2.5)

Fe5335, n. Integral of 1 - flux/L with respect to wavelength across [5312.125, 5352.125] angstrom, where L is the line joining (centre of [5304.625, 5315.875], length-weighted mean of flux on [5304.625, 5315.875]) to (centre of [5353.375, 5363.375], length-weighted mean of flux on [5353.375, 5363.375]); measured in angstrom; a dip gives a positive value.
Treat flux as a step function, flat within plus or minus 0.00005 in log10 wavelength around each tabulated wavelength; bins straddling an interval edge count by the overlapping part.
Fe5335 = 2.87 angstrom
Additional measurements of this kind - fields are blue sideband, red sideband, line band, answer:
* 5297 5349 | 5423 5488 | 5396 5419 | -2.3 angstrom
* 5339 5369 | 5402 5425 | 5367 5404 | -0.3 angstrom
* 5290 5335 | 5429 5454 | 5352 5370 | -1.7 angstrom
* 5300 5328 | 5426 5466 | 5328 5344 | 1.2 angstrom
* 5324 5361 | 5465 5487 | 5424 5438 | -2.6 angstrom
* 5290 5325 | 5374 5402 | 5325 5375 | 1.8 angstrom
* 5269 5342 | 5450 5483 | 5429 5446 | -4.5 angstrom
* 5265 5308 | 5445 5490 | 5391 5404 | -2.0 angstrom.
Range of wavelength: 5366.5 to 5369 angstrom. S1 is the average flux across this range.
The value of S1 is 23.4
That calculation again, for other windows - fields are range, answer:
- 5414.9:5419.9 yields 22.2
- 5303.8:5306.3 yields 20.6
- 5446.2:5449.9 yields 15.5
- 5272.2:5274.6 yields 16.5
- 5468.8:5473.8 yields 19.4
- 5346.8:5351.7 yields 17.9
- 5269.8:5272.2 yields 12.2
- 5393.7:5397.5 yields 16.6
